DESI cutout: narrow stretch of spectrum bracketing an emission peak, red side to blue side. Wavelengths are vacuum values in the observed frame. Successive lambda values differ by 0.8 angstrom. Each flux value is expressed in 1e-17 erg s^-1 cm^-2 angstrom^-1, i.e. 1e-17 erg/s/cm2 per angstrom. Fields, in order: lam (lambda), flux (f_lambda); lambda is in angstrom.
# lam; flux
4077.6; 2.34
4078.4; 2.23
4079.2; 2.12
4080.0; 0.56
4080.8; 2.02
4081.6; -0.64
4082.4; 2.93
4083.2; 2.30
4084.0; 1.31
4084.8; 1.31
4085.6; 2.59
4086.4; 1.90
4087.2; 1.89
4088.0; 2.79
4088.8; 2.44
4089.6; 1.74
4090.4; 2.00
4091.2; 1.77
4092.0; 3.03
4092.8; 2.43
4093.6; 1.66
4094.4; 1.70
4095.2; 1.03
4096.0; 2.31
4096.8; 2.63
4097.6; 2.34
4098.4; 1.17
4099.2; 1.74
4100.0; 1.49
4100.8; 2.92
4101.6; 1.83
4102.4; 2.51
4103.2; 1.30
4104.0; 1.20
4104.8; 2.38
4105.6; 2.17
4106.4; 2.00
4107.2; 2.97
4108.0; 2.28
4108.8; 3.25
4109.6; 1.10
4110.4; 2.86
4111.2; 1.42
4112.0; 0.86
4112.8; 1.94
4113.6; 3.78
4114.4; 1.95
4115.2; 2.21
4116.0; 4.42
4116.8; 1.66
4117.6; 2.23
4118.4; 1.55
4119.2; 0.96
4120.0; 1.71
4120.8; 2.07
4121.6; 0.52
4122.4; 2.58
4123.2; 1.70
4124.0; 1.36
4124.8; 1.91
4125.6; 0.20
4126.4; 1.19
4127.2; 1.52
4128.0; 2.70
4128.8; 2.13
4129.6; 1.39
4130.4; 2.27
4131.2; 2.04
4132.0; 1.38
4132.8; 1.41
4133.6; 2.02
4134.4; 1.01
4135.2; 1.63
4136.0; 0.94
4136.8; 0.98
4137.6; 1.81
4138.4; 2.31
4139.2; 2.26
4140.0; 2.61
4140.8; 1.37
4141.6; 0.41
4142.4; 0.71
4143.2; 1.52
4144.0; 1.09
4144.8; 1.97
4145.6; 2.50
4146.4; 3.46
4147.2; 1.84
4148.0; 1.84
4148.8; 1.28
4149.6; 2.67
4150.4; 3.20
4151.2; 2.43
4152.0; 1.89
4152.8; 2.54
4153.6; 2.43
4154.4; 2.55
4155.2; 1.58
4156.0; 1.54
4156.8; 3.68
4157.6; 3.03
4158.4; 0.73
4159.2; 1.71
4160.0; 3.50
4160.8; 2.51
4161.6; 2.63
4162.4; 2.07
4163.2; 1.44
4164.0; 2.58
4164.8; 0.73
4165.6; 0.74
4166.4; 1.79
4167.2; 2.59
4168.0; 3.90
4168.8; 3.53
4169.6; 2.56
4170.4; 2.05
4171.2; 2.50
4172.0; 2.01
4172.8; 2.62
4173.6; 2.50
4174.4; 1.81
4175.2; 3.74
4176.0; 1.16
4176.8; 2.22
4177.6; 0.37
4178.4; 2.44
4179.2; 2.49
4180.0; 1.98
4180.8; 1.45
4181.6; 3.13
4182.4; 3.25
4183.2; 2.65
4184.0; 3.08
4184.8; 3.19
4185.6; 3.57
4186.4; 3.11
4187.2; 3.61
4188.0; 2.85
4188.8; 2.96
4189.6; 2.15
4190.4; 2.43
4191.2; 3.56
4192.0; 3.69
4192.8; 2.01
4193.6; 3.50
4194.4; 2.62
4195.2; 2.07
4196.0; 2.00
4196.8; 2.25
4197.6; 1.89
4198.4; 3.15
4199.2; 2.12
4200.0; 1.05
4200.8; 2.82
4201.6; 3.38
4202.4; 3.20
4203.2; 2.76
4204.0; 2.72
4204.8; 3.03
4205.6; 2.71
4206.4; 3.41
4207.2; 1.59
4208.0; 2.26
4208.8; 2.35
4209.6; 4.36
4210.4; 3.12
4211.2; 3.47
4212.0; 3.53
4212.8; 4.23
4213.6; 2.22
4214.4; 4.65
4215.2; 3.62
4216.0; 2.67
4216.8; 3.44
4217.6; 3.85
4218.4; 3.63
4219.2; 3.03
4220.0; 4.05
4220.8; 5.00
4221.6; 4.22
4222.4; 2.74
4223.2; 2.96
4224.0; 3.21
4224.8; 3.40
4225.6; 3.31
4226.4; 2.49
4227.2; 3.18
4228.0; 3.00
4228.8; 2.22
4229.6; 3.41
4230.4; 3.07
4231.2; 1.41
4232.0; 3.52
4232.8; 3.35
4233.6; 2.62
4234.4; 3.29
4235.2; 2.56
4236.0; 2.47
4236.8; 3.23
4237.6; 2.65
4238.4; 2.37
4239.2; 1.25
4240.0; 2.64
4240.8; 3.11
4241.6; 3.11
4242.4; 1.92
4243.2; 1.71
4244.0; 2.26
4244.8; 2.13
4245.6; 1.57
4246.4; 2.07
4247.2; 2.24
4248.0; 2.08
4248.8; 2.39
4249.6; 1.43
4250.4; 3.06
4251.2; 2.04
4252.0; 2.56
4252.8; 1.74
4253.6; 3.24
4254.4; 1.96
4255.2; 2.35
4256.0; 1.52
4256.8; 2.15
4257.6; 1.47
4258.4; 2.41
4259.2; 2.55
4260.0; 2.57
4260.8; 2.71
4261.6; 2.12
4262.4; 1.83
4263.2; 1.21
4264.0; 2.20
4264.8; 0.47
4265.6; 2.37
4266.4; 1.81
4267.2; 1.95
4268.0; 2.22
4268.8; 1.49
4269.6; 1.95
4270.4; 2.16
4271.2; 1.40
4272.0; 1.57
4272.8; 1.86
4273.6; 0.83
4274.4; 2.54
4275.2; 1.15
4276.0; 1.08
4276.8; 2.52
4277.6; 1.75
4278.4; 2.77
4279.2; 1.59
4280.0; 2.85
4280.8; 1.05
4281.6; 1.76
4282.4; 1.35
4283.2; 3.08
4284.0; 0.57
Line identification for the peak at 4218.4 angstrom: C III]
